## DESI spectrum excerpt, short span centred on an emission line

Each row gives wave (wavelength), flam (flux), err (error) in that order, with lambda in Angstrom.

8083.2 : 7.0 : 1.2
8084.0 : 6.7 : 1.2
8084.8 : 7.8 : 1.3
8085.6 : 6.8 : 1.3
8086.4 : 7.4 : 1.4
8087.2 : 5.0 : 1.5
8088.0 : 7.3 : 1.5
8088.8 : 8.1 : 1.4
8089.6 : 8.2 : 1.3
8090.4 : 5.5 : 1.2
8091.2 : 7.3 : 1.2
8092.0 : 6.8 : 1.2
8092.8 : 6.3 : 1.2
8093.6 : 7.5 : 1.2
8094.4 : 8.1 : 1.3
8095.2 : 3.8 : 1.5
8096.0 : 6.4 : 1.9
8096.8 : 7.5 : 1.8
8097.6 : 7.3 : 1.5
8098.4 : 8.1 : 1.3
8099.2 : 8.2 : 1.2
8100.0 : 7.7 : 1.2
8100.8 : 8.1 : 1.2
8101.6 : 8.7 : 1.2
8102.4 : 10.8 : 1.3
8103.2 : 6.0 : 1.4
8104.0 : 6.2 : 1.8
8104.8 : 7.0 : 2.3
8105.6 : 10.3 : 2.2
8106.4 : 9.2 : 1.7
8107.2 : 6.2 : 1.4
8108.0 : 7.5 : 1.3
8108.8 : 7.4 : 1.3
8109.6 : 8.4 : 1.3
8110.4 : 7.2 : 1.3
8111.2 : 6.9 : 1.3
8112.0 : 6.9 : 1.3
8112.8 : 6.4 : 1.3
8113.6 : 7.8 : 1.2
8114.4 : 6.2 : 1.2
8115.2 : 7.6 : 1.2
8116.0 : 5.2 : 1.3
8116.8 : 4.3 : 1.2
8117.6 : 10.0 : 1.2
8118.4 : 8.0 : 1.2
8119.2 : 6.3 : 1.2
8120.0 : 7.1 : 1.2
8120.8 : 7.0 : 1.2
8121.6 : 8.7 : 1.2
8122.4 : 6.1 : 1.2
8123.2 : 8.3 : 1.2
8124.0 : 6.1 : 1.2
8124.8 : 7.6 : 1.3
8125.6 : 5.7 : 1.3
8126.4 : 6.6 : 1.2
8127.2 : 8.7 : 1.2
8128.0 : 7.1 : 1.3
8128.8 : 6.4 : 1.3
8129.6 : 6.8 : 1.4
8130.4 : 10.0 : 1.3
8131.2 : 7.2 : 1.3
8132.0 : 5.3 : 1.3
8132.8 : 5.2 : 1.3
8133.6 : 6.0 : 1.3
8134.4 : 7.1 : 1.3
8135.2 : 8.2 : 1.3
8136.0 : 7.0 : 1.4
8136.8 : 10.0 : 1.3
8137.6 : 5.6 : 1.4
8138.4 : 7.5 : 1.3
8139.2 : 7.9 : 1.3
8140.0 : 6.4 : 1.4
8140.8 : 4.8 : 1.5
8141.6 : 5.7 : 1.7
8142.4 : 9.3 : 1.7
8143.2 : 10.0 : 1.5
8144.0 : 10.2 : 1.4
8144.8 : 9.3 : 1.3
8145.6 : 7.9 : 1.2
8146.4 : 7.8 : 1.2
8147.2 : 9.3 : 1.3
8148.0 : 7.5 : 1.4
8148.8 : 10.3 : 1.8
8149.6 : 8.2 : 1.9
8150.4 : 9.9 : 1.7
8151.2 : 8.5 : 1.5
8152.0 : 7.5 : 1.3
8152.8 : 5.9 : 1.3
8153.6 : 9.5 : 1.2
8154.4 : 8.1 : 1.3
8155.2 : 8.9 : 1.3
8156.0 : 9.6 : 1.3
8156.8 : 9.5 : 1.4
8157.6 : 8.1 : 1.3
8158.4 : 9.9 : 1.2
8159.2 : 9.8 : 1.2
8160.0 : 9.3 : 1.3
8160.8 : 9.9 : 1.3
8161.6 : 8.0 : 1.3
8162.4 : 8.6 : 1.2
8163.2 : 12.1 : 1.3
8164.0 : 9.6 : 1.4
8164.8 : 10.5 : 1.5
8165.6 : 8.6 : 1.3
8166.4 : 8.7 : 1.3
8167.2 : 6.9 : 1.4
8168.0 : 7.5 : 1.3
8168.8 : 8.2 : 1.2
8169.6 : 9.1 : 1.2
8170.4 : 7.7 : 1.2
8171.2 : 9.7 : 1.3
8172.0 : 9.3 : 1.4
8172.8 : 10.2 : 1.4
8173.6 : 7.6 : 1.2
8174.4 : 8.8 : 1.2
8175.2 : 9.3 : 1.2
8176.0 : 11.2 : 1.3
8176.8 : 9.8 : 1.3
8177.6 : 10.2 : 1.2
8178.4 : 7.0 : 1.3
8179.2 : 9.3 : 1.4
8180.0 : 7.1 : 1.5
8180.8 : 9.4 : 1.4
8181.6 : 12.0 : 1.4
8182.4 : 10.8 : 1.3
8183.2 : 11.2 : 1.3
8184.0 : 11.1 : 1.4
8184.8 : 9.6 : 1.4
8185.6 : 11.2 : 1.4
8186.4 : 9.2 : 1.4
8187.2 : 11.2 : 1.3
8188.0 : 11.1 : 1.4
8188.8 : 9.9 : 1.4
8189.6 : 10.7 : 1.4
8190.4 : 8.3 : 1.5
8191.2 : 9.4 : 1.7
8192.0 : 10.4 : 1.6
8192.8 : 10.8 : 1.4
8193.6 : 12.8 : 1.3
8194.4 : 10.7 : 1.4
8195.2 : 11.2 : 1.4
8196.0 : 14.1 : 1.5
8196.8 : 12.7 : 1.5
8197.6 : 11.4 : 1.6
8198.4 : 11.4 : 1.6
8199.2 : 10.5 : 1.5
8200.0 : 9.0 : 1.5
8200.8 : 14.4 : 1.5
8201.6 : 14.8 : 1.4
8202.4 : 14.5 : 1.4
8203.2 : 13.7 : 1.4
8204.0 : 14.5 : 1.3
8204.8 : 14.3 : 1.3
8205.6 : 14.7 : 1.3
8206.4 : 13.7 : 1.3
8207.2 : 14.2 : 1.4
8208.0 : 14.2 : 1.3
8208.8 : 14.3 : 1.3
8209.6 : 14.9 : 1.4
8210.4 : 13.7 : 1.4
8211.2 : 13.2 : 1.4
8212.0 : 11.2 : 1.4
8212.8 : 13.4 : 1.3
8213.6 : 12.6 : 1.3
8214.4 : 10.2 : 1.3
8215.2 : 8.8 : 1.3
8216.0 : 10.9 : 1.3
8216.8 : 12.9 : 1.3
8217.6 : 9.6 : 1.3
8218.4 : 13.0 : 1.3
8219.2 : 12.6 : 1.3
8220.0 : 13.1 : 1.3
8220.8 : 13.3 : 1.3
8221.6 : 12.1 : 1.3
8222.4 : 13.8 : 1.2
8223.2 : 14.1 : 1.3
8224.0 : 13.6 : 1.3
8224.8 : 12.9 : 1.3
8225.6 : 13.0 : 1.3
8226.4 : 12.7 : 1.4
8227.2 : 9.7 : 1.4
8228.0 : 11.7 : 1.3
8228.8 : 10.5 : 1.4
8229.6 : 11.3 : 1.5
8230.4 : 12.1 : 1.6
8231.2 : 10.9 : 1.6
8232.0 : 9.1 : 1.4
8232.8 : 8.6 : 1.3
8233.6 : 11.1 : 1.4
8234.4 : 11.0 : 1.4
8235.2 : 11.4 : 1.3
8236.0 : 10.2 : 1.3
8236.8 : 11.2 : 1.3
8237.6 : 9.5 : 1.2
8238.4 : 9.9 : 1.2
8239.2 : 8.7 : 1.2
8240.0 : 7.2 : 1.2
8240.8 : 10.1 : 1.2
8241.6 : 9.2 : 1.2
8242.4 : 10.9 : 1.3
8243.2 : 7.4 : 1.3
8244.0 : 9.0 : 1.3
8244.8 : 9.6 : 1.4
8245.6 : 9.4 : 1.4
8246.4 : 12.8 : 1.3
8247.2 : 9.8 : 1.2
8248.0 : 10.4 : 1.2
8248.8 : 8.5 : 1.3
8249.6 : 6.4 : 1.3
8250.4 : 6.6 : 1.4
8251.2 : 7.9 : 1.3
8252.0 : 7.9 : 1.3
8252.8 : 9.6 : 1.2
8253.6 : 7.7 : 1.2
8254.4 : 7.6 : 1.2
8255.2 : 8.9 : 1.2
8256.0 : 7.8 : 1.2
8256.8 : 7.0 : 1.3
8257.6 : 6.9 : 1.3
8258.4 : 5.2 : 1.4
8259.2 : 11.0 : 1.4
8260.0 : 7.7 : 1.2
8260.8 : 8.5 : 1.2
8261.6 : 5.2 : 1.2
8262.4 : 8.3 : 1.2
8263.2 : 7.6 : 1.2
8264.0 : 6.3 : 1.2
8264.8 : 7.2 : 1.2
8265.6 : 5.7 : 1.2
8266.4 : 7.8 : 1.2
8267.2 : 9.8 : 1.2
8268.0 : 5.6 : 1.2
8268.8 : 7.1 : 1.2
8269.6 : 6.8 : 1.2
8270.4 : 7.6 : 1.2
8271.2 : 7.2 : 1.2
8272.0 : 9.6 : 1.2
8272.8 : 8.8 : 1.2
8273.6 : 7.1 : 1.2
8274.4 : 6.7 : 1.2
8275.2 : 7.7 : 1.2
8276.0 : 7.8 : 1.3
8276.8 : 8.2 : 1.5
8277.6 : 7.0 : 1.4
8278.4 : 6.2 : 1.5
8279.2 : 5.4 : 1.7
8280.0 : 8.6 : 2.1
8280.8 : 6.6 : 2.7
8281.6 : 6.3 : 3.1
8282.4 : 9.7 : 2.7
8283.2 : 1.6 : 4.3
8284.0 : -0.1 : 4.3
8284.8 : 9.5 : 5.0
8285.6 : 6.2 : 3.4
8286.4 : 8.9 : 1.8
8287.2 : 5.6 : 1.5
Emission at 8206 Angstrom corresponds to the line Mg II 2798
